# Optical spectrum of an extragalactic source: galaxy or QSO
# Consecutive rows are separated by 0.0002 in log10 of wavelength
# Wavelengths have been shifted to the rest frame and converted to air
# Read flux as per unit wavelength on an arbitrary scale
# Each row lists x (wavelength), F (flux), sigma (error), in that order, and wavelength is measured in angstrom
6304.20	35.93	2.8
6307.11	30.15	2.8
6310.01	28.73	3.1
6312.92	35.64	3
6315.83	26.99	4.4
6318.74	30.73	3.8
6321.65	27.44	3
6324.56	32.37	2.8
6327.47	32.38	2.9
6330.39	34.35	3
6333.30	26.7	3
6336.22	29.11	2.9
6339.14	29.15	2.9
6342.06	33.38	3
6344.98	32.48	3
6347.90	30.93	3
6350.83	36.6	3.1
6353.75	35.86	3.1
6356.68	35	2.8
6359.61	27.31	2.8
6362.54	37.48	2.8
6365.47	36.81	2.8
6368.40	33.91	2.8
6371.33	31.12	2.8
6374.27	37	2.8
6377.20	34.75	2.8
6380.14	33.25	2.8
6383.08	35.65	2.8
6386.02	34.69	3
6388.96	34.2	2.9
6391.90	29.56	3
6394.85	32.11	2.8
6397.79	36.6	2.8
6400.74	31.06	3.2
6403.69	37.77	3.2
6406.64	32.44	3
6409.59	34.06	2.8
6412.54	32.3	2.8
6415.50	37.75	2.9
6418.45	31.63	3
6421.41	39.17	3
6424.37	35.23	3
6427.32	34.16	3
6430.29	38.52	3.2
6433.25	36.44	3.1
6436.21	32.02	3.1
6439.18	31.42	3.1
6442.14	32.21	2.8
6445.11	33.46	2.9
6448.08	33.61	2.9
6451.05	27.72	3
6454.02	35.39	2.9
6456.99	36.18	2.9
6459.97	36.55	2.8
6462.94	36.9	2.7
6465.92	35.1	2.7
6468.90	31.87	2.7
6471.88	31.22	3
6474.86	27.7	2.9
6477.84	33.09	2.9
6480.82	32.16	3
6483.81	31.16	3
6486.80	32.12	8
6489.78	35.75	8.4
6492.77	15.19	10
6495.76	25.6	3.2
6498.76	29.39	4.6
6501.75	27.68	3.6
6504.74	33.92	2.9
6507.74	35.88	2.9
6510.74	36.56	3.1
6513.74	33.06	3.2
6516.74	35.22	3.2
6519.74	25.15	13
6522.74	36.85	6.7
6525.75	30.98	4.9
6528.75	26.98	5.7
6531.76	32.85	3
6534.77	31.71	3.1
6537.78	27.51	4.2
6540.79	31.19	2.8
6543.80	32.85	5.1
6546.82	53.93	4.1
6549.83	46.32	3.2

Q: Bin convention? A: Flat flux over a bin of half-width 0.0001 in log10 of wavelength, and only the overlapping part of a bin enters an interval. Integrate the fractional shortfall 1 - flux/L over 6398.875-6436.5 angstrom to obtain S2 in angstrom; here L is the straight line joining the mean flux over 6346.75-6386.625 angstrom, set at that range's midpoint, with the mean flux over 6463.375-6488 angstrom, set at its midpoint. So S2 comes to -1.9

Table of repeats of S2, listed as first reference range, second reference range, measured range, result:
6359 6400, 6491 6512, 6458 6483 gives -2.2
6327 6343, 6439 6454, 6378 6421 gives -3.4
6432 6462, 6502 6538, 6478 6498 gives 2.3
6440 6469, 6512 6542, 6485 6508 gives 2.3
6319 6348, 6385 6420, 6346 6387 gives -2.7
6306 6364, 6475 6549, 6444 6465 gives -1.6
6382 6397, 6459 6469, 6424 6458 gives 1.0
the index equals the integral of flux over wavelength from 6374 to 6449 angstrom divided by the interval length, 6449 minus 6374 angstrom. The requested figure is 34.2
